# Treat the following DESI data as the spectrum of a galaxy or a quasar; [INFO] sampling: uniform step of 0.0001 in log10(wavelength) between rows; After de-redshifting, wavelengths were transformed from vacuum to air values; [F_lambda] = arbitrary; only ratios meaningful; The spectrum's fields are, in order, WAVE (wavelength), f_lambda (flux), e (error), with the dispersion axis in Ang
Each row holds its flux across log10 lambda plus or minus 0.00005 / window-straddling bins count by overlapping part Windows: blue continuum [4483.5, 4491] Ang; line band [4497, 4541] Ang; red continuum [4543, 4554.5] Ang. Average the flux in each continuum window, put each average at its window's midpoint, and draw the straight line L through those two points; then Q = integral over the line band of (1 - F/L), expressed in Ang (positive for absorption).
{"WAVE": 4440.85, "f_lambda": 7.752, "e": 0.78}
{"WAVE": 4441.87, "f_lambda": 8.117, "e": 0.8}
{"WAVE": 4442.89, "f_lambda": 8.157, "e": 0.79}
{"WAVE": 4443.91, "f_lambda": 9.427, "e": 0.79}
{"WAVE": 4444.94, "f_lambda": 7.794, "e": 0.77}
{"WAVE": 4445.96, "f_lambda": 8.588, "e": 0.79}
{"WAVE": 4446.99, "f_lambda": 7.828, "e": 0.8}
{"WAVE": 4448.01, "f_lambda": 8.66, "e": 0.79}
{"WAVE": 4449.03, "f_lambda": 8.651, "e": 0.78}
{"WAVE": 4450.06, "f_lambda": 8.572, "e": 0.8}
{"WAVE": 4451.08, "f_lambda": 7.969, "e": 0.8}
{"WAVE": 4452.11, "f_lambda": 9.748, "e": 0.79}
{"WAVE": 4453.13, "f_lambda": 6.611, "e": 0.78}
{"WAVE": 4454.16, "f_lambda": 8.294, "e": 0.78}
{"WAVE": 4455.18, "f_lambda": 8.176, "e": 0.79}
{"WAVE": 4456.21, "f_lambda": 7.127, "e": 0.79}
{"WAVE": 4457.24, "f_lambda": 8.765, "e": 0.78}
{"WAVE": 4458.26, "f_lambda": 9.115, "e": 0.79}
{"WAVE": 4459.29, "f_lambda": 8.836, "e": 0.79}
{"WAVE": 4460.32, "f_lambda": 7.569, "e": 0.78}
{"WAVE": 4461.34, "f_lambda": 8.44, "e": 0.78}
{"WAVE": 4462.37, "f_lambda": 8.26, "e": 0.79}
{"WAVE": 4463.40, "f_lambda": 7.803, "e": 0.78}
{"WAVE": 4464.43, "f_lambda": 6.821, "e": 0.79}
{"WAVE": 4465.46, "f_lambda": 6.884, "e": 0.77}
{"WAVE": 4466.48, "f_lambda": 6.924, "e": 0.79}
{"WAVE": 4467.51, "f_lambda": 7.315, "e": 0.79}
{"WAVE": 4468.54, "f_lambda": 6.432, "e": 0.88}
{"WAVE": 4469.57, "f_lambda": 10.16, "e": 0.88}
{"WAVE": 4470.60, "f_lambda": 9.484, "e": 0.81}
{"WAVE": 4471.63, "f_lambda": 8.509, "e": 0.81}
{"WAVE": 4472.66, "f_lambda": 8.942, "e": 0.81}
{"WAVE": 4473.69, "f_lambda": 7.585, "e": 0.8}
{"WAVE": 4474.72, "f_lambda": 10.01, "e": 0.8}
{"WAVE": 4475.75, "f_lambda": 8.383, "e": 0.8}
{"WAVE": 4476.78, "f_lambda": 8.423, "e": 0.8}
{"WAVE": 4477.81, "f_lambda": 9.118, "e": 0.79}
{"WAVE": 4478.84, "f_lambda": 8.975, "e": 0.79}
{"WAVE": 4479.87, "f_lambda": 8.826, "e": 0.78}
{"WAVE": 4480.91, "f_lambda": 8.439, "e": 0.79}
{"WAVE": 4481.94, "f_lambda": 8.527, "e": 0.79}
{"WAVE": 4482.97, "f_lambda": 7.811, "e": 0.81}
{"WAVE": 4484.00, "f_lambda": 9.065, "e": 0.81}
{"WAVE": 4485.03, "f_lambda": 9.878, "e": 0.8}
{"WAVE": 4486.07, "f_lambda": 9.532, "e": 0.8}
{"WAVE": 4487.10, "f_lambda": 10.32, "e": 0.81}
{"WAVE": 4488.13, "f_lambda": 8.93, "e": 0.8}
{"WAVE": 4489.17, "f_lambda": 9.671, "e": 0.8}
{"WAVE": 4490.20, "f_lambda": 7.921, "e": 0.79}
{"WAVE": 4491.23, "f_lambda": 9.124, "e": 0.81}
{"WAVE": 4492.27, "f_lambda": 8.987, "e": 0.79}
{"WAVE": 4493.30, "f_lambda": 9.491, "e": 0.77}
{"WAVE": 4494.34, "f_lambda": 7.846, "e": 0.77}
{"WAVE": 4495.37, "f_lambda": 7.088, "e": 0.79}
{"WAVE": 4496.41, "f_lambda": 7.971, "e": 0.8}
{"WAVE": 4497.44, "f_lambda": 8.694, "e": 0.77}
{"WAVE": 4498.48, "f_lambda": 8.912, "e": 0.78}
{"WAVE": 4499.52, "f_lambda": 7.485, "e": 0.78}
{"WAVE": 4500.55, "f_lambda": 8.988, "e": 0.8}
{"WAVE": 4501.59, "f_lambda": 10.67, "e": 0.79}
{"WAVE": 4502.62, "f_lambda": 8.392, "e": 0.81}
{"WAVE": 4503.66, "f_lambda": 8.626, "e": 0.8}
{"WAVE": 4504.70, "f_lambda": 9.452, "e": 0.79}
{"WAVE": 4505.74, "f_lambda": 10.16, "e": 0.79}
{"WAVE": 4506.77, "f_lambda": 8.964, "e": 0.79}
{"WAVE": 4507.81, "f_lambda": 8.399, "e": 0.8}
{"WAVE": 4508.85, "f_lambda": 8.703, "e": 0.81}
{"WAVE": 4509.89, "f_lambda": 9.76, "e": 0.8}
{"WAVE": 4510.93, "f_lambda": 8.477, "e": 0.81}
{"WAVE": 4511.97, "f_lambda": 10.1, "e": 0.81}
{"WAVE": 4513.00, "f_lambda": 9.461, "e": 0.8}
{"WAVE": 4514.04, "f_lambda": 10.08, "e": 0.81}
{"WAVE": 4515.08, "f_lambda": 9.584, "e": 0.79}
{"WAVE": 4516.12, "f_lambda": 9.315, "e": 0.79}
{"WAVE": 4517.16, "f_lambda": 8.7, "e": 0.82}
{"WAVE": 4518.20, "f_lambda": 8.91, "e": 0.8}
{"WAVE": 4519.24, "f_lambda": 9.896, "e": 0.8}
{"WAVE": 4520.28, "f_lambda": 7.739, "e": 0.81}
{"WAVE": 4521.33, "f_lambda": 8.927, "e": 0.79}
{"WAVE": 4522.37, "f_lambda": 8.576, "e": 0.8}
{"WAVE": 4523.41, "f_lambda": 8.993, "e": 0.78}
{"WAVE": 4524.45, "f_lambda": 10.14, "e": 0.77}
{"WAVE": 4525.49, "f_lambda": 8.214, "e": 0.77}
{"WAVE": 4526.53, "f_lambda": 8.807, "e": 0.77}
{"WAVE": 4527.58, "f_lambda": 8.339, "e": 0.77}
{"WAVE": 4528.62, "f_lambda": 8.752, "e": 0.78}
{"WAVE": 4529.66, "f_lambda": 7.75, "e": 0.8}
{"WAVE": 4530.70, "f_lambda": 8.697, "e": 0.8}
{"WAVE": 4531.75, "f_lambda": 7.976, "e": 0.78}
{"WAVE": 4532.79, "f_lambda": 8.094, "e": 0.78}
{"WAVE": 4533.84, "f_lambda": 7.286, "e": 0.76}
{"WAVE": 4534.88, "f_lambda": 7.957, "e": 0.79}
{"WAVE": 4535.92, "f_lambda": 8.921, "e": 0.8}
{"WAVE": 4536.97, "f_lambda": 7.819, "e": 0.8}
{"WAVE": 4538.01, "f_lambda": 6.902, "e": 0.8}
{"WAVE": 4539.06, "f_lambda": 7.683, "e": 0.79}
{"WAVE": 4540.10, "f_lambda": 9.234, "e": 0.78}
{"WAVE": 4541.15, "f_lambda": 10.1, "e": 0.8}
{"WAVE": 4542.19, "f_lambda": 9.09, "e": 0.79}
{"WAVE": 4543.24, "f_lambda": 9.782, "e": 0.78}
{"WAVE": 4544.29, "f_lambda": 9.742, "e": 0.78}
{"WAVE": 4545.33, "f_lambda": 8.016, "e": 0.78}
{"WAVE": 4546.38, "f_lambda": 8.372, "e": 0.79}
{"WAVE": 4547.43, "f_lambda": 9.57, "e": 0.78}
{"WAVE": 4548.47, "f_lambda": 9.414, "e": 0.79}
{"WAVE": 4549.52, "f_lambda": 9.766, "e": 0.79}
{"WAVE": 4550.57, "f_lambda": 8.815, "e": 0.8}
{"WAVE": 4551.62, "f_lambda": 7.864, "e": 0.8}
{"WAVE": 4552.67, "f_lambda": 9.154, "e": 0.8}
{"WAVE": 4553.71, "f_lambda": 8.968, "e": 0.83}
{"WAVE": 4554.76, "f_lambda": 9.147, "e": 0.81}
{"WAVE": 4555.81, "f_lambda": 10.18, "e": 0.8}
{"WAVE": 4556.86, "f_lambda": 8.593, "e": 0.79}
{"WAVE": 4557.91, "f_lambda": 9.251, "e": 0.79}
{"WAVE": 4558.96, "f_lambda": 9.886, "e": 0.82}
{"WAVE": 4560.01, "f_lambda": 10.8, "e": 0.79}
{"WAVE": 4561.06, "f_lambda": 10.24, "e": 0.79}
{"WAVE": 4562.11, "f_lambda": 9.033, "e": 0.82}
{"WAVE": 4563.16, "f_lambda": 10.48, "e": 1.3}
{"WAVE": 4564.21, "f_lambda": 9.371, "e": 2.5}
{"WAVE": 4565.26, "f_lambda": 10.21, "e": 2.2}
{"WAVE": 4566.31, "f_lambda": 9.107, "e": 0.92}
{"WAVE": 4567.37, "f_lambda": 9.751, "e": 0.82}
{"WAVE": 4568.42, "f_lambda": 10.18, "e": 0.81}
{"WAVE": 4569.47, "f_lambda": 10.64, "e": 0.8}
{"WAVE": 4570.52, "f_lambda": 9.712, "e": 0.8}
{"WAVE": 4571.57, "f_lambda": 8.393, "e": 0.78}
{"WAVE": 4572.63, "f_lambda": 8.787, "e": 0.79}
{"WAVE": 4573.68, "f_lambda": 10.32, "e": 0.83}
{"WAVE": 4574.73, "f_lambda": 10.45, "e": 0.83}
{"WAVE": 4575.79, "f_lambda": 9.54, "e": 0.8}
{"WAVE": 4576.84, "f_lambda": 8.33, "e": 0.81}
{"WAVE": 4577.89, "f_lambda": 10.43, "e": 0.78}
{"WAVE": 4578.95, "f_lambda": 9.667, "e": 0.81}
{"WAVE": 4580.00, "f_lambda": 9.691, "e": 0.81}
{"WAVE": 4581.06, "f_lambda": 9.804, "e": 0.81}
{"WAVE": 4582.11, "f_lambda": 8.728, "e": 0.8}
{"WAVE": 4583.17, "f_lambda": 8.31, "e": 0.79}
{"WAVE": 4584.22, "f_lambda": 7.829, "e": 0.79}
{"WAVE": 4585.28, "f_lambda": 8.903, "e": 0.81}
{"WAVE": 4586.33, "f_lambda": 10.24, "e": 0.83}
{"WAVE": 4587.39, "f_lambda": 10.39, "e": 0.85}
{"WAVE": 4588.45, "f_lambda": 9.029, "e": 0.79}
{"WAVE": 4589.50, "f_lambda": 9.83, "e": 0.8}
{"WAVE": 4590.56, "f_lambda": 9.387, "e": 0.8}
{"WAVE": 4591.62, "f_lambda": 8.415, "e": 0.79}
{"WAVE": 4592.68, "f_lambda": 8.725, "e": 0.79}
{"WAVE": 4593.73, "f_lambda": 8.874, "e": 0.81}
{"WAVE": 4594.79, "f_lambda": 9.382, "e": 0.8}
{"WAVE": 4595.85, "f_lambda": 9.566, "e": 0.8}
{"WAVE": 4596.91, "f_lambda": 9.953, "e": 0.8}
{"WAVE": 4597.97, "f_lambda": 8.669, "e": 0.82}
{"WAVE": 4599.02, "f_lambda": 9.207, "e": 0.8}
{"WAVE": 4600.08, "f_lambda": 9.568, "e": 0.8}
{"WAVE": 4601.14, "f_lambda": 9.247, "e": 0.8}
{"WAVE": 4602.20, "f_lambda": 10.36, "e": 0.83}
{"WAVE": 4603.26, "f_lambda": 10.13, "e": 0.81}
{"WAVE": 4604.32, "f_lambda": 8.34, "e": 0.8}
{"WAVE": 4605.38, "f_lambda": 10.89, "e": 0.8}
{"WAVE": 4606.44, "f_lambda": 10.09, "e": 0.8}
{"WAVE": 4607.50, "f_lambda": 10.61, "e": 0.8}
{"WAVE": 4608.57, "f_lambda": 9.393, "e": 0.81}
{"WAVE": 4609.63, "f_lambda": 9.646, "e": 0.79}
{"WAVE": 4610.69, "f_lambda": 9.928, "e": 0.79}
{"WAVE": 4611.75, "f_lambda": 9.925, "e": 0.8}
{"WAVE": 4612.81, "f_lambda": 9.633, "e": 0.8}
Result 1.9 Ang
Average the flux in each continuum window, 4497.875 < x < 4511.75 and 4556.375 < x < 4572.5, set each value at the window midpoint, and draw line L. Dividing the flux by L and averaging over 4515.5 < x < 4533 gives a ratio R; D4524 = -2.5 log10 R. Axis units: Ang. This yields 0.063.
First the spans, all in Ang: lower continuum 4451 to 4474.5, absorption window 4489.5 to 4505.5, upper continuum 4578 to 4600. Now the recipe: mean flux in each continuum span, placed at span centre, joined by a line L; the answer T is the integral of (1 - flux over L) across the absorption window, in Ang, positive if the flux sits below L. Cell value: -0.5 Ang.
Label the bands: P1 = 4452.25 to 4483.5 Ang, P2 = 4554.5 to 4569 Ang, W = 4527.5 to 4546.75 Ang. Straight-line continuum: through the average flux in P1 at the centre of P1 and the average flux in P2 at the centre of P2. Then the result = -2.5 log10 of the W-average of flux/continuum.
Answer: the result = 0.11 mag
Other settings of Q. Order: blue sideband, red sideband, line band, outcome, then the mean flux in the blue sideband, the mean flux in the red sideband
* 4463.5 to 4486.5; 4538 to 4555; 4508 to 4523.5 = -0.69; 8.44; 8.98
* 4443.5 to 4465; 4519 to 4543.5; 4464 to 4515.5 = -2.43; 8.23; 8.54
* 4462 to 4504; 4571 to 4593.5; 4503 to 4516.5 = -0.83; 8.57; 9.29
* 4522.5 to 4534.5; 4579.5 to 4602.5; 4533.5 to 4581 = -2.35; 8.46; 9.27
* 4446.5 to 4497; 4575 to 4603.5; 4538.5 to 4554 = -0.03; 8.45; 9.34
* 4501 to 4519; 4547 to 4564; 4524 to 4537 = 1.37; 9.29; 9.45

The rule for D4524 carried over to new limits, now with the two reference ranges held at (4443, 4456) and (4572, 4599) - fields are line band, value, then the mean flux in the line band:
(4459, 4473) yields 0.059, 8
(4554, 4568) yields -0.062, 9.68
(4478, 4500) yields -0.016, 8.74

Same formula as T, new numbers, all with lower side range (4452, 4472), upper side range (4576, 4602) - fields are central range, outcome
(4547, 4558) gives -0.3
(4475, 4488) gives -1.2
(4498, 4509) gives -0.7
